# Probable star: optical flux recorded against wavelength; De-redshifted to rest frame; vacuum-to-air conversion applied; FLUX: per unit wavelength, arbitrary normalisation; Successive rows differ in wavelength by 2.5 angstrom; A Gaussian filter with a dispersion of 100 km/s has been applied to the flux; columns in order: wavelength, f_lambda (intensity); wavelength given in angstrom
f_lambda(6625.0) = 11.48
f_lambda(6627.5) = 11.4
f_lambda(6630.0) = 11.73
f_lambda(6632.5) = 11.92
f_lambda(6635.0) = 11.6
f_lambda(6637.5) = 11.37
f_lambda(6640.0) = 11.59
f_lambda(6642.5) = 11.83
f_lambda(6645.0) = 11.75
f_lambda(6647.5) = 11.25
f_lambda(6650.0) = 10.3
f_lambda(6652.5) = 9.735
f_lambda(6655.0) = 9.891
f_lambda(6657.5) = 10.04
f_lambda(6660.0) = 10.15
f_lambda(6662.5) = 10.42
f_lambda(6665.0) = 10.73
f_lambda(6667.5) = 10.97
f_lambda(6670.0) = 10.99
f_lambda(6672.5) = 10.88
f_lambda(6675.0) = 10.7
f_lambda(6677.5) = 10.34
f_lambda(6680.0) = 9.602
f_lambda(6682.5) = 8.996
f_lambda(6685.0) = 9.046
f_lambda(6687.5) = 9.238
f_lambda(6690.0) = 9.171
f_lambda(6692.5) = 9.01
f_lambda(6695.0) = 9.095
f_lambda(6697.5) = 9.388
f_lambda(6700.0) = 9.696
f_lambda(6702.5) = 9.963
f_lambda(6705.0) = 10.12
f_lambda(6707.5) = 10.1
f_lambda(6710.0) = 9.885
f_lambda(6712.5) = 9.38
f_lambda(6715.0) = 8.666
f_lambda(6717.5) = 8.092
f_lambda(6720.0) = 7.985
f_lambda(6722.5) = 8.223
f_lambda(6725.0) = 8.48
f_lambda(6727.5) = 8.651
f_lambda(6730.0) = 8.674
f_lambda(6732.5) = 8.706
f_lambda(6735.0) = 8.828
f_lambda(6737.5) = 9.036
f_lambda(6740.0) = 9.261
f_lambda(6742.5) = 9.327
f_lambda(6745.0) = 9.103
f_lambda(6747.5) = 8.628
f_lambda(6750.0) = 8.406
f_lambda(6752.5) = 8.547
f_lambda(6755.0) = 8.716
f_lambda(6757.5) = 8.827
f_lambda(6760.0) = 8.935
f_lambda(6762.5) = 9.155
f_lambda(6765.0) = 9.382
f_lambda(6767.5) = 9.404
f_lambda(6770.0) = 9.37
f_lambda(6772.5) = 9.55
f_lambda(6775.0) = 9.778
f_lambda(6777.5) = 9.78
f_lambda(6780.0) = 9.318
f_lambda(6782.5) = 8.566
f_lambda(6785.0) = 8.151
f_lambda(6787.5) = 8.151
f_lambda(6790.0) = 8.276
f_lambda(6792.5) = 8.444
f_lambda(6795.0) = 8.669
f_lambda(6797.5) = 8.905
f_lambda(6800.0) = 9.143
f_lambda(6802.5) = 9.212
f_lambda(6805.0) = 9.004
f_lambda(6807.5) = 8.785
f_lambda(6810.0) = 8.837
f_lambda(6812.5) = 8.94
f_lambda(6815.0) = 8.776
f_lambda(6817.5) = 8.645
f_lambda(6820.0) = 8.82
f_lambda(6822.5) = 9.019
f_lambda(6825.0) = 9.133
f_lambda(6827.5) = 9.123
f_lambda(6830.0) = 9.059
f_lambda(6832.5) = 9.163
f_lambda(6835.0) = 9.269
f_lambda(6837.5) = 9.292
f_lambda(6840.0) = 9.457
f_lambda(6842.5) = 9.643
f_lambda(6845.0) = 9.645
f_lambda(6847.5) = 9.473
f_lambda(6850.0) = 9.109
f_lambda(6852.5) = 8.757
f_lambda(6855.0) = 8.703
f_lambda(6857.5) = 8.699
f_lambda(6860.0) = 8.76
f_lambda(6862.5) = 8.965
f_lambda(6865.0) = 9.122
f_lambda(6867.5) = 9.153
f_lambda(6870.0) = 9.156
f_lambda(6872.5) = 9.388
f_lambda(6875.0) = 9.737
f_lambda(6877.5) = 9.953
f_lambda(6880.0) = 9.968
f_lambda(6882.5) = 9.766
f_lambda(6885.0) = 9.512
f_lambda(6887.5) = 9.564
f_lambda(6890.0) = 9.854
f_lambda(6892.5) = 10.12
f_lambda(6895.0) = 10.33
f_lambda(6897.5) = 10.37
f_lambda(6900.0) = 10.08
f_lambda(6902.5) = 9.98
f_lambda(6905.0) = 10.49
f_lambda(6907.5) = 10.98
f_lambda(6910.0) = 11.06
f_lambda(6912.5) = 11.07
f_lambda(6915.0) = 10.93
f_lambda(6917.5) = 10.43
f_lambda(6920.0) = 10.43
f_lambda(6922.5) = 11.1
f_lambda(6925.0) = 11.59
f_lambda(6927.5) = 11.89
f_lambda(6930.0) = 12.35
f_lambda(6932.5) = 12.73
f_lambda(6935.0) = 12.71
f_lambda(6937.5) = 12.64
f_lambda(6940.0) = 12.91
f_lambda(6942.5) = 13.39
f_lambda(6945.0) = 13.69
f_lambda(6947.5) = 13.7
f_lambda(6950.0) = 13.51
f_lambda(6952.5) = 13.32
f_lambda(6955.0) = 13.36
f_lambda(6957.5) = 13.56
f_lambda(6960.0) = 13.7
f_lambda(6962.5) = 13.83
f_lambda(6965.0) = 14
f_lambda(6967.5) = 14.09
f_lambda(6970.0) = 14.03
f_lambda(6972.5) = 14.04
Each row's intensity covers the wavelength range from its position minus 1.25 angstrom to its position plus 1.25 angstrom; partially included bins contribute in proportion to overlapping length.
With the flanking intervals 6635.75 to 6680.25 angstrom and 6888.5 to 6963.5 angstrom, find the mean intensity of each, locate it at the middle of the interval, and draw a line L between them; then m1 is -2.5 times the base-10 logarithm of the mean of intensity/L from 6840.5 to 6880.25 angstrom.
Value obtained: 0.24 mag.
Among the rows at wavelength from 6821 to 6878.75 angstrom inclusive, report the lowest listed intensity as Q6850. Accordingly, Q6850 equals 8.699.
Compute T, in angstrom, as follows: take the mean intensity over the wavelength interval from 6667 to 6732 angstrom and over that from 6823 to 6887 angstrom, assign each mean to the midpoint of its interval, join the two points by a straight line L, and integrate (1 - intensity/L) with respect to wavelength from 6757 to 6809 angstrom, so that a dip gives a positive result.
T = 1.9 angstrom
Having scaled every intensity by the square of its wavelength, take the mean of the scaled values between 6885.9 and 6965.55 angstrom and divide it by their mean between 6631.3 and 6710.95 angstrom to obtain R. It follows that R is 1.2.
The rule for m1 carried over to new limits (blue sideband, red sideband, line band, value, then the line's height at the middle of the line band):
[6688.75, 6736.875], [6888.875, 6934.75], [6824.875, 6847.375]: 0.10 mag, 10.2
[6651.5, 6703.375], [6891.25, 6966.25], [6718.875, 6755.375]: 0.19 mag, 10.4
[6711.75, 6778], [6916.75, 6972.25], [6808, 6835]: 0.17 mag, 10.4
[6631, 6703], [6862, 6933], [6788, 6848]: 0.15 mag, 10.3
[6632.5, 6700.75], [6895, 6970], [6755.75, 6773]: 0.20 mag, 11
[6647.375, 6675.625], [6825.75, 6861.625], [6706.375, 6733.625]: 0.14 mag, 10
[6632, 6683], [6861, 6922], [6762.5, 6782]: 0.10 mag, 10.4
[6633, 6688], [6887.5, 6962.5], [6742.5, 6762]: 0.24 mag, 11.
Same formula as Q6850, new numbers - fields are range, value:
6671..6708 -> 8.996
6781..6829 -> 8.151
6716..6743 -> 7.985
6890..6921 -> 9.854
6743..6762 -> 8.406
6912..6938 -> 10.43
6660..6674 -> 10.15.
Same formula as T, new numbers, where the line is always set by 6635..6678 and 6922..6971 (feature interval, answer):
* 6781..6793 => 3.56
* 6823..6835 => 3.01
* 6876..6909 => 6.80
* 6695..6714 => 2.46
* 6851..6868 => 4.87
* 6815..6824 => 2.44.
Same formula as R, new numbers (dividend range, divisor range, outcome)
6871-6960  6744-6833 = 1.32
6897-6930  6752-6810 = 1.26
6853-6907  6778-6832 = 1.11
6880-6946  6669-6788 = 1.28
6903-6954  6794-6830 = 1.39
